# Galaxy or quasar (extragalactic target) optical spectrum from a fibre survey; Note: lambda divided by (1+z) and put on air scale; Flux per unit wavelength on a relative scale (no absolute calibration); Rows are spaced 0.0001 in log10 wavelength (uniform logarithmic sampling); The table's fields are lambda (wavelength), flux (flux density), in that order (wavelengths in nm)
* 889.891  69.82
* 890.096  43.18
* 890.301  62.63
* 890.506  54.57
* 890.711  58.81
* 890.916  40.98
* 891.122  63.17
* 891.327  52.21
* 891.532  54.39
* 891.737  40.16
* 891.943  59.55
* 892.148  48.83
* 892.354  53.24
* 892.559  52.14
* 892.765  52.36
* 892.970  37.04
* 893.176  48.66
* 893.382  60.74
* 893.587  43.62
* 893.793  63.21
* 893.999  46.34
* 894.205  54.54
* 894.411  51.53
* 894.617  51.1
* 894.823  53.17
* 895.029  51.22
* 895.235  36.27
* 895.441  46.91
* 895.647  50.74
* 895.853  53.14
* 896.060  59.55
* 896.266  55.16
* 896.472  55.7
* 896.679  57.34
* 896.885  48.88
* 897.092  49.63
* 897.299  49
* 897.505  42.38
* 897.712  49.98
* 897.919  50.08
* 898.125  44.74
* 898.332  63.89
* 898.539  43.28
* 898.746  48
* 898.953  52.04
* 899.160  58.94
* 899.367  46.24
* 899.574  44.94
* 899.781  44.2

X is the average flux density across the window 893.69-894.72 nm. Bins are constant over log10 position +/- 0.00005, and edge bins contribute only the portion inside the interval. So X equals 53.3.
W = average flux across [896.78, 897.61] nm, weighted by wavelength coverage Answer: 47.5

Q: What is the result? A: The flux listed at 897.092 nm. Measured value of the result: 49.63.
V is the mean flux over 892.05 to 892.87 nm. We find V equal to 51.6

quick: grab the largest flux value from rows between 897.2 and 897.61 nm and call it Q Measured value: 49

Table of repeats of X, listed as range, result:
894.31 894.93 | 51.9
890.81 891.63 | 52.7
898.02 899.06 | 50.4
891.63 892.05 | 49.9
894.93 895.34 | 43.7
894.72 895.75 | 47.7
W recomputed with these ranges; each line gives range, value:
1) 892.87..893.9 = 50.7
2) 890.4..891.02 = 51.5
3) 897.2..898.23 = 47.3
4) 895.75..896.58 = 55.9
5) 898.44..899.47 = 49.7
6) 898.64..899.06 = 50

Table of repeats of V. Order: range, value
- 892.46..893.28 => 47.5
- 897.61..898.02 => 50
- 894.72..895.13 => 52.2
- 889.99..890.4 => 53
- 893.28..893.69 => 52.2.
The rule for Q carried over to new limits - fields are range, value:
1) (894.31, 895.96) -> 53.17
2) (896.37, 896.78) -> 57.34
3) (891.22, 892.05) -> 59.55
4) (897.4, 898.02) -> 50.08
